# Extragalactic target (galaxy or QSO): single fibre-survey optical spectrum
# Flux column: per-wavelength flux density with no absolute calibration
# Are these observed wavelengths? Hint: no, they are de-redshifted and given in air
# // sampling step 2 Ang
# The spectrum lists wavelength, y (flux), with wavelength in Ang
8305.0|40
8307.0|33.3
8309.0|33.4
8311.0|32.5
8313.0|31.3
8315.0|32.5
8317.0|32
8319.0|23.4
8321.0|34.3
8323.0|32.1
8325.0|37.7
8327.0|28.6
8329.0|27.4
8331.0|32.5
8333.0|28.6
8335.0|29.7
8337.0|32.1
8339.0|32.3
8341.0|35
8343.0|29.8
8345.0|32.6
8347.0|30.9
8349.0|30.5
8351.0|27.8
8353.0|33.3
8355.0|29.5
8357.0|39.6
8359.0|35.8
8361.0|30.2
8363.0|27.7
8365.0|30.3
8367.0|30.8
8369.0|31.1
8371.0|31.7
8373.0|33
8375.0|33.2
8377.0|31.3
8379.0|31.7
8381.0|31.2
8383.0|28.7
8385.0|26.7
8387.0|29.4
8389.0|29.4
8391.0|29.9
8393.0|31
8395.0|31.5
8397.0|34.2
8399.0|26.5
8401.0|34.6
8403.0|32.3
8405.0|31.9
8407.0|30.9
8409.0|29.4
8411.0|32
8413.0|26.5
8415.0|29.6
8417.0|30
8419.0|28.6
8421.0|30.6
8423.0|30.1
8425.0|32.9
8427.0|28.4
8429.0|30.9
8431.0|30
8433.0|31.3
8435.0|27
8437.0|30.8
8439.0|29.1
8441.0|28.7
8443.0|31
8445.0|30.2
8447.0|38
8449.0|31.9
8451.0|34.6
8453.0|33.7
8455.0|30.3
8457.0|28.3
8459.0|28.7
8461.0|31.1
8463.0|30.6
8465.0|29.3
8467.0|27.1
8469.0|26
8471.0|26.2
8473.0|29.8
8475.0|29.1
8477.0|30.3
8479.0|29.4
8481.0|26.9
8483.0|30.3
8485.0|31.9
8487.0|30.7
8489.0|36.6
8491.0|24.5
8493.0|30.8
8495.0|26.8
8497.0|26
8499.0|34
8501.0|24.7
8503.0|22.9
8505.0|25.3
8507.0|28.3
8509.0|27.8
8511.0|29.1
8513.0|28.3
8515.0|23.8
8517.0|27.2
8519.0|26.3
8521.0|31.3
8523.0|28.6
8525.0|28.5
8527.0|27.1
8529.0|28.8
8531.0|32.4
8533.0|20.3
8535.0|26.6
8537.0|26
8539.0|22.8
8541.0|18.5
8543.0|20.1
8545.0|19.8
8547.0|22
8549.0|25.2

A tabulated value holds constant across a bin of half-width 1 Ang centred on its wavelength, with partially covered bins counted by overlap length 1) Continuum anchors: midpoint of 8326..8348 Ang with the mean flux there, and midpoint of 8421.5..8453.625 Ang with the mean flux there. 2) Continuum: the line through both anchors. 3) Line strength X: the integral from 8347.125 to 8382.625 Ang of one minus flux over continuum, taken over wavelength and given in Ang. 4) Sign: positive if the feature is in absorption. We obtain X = -0.8 Ang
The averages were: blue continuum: 30.9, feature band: 31.6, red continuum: 31.1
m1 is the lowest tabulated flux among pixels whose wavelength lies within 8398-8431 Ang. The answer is 26.5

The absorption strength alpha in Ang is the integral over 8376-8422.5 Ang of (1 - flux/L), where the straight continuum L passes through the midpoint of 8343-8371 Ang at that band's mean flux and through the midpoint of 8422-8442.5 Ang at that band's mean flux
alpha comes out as 0.4 Ang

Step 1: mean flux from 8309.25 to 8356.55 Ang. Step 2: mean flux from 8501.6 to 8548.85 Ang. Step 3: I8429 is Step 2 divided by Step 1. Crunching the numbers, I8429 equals 0.82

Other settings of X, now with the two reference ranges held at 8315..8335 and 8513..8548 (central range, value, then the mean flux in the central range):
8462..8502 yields -3.6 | 29.1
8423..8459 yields -4.1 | 30.9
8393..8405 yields -1.2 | 31.8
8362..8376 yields -0.7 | 31.1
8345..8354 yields -0.2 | 30.8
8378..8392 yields -0.2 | 29.6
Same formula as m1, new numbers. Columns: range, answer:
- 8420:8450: 27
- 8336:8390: 26.7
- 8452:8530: 22.9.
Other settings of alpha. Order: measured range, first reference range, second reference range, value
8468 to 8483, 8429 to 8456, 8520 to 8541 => 0.6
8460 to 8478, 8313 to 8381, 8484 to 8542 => -0.2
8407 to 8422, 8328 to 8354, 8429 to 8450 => 0.6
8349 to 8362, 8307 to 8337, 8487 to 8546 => -0.9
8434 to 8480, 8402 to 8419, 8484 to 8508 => -1.2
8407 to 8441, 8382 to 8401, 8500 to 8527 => -0.7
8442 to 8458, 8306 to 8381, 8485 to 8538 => -1.6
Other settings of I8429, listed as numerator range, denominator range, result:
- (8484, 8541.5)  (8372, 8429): 0.90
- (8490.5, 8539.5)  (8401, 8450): 0.89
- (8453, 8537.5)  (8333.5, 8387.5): 0.91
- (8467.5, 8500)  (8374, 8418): 0.96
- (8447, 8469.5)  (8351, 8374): 0.96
